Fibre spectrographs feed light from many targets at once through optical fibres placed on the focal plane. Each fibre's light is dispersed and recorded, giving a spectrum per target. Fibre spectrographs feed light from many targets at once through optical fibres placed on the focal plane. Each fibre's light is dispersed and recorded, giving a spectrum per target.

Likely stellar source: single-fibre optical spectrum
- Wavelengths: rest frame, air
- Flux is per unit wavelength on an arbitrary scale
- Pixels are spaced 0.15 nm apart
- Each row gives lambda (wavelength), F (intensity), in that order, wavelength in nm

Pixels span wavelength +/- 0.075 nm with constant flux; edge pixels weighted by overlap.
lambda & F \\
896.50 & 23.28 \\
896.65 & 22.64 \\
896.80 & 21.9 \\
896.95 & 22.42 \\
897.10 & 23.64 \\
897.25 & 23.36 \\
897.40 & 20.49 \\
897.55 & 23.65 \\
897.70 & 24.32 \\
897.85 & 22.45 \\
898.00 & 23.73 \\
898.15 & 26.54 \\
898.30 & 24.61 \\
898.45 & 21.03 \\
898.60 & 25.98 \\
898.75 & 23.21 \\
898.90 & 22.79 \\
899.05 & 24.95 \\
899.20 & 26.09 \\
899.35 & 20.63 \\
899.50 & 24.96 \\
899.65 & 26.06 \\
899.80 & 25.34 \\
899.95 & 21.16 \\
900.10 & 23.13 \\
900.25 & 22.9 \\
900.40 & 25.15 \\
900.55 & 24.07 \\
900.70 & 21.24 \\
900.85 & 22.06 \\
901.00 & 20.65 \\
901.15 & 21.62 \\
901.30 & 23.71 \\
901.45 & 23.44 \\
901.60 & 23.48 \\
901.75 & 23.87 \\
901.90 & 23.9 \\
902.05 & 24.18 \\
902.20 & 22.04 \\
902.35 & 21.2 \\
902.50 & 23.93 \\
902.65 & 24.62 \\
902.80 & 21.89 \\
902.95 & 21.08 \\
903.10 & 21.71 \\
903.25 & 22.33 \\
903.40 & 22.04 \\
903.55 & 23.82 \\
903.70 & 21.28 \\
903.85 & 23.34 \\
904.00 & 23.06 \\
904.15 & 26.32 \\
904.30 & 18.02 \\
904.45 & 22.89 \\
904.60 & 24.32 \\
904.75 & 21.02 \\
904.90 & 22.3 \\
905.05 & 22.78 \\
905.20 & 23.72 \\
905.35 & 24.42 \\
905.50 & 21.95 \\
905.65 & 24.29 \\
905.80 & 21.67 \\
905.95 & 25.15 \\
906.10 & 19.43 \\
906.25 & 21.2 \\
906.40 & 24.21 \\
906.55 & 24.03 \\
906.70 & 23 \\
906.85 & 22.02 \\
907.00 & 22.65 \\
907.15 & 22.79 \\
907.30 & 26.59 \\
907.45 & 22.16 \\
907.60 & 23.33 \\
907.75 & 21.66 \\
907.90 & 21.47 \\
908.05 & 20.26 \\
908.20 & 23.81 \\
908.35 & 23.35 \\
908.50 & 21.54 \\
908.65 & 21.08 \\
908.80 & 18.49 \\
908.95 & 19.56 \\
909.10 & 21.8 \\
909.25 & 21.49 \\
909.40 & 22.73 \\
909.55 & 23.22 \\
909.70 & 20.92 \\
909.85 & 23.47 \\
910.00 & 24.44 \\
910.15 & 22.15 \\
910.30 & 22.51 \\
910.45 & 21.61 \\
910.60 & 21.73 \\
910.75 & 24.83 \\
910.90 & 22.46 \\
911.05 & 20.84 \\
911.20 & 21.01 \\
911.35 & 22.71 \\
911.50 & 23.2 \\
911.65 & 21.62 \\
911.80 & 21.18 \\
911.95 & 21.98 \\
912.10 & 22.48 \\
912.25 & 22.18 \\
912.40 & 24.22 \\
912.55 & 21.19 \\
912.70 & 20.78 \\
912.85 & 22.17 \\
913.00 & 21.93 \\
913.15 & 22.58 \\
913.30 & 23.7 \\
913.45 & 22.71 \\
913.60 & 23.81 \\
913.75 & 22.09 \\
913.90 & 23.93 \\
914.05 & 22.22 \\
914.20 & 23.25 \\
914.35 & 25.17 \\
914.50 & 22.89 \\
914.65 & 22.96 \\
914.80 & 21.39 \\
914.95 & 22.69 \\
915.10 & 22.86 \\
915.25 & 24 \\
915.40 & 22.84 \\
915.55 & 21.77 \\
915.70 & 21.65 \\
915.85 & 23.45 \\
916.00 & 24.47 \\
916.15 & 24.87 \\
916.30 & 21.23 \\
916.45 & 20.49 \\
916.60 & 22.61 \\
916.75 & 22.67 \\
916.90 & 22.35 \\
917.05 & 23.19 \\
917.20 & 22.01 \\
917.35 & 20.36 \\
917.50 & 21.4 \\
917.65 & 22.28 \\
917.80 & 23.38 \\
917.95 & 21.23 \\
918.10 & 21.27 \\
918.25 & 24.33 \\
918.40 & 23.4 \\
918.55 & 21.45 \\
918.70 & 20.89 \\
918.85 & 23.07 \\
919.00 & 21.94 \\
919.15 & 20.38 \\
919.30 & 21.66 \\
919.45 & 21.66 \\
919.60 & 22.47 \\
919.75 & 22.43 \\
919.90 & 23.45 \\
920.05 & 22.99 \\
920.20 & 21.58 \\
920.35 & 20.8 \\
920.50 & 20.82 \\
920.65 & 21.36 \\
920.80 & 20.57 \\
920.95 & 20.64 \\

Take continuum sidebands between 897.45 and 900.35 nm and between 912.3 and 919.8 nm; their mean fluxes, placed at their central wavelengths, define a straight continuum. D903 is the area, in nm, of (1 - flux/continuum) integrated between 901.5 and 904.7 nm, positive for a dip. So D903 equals 0.10 nm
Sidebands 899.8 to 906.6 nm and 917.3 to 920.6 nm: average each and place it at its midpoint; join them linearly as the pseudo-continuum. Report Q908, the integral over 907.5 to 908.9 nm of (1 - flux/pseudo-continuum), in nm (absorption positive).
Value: 0.056 nm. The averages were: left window 22.8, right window 22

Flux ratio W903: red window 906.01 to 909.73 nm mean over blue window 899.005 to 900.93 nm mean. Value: 0.94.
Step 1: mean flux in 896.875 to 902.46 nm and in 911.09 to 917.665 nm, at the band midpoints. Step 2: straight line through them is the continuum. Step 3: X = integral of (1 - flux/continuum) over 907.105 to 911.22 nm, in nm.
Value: 0.109 nm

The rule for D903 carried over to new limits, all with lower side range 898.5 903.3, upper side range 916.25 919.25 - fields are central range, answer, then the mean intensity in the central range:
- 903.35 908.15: 0.03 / 22.7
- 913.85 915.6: -0.06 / 23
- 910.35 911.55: 0.01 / 22.3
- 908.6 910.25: 0.06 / 21.8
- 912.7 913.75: -0.01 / 22.6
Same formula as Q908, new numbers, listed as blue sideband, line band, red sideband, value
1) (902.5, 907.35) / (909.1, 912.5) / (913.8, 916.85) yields 0.067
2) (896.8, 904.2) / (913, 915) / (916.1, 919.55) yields -0.059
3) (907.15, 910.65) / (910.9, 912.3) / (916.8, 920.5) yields 0.013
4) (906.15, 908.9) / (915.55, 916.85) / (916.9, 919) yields -0.024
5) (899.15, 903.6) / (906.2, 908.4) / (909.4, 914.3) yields -0.011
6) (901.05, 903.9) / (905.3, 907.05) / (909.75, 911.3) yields -0.013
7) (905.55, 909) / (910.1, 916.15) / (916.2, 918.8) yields -0.115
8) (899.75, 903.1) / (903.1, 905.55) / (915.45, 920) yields 0.009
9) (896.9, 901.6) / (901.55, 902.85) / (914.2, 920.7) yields -0.001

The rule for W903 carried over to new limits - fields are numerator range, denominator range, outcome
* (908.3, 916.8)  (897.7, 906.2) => 0.97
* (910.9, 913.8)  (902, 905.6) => 0.98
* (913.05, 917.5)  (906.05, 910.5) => 1.02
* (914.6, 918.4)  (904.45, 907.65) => 0.98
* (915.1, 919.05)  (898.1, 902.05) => 0.95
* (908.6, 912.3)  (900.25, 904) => 0.97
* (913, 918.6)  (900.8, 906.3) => 1.00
